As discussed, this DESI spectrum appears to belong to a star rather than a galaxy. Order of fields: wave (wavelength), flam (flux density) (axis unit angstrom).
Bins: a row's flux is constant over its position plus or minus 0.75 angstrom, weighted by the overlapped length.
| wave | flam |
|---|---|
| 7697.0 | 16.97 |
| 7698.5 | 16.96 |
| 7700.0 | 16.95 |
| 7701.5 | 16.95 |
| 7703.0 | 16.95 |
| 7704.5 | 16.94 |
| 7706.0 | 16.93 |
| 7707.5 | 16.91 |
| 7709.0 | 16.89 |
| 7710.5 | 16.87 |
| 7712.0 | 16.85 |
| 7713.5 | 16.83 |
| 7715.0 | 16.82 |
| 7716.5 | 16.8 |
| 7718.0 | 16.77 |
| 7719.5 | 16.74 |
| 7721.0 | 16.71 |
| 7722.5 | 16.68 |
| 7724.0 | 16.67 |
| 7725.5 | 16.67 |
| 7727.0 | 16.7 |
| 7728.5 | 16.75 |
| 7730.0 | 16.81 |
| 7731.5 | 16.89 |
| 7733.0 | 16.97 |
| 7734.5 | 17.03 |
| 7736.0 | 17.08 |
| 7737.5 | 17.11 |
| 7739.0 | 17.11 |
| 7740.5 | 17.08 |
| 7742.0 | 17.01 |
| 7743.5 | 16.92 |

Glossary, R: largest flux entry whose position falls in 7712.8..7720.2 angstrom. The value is 16.83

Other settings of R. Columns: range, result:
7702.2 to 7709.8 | 16.95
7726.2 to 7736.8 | 17.08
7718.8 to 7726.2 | 16.74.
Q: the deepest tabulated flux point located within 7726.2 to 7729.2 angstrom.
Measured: 16.7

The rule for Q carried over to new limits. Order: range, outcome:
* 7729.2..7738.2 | 16.81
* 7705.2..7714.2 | 16.83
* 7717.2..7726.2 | 16.67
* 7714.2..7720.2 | 16.74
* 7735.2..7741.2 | 17.08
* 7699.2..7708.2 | 16.91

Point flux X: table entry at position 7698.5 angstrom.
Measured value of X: 16.96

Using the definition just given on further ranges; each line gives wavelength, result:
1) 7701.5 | 16.95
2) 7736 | 17.08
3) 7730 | 16.81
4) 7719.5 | 16.74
